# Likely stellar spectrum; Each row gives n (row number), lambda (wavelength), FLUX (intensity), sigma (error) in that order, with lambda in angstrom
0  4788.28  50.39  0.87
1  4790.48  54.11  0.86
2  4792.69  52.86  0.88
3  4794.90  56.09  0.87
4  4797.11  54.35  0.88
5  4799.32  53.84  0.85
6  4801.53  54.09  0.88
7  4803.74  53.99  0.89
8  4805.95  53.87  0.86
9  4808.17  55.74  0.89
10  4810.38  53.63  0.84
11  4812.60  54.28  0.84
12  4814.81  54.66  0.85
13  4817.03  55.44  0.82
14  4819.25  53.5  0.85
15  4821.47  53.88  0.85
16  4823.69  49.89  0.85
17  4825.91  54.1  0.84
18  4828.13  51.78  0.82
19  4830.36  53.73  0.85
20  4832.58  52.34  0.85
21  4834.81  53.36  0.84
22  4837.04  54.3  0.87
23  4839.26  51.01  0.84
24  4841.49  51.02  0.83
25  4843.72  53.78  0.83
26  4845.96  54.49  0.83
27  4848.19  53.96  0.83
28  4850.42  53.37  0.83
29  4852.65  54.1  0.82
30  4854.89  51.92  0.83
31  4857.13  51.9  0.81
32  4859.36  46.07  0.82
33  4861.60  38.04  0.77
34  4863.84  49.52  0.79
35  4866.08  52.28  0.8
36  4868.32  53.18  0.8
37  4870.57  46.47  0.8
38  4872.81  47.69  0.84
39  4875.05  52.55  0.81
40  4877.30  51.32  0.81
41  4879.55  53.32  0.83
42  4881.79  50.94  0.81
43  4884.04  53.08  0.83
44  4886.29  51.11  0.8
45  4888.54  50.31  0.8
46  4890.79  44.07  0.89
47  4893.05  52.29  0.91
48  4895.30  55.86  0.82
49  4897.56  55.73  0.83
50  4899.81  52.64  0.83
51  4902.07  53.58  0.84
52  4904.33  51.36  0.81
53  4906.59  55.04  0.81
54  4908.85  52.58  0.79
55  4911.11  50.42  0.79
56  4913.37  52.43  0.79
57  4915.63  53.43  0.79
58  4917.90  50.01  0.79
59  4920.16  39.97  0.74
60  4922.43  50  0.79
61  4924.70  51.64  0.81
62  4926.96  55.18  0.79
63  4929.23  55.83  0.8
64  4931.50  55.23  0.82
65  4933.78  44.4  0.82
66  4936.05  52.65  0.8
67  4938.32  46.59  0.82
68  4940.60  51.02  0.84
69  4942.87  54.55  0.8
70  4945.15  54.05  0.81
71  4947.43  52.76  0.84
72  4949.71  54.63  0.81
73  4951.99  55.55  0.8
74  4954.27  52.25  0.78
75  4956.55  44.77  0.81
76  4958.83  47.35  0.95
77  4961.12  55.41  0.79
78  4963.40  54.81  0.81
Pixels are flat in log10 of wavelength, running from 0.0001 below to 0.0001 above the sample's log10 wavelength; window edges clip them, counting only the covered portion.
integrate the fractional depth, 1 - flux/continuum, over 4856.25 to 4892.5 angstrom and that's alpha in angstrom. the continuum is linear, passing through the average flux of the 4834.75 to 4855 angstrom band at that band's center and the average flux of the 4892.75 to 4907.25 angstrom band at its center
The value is 2.7 angstrom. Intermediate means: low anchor 53.2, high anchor 53.8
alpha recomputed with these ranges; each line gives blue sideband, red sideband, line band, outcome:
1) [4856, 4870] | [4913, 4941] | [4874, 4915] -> -2.22 angstrom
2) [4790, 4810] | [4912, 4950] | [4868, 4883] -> 0.55 angstrom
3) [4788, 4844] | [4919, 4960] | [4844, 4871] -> 1.04 angstrom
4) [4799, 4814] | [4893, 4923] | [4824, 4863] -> 1.25 angstrom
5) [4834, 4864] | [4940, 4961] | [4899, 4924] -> 0.35 angstrom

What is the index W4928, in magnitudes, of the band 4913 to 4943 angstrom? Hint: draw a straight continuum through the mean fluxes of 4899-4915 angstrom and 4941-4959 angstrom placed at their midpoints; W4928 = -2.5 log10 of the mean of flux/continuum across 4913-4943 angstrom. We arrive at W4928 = 0.03 mag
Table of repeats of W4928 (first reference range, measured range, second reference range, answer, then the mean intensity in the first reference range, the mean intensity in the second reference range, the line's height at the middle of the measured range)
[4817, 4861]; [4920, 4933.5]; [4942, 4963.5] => 0.017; 52.5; 52.5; 52.5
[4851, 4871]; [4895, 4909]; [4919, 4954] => -0.065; 49.5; 51.6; 50.6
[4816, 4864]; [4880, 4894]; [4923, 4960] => 0.030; 51.9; 51.7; 51.8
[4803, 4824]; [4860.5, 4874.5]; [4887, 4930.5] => 0.100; 54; 51.7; 52.7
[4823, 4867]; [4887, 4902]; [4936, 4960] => -0.009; 51.6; 51.4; 51.5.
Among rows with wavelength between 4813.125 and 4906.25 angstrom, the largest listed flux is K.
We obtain 55.86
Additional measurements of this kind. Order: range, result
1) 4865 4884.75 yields 53.32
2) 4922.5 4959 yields 55.83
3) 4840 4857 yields 54.49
